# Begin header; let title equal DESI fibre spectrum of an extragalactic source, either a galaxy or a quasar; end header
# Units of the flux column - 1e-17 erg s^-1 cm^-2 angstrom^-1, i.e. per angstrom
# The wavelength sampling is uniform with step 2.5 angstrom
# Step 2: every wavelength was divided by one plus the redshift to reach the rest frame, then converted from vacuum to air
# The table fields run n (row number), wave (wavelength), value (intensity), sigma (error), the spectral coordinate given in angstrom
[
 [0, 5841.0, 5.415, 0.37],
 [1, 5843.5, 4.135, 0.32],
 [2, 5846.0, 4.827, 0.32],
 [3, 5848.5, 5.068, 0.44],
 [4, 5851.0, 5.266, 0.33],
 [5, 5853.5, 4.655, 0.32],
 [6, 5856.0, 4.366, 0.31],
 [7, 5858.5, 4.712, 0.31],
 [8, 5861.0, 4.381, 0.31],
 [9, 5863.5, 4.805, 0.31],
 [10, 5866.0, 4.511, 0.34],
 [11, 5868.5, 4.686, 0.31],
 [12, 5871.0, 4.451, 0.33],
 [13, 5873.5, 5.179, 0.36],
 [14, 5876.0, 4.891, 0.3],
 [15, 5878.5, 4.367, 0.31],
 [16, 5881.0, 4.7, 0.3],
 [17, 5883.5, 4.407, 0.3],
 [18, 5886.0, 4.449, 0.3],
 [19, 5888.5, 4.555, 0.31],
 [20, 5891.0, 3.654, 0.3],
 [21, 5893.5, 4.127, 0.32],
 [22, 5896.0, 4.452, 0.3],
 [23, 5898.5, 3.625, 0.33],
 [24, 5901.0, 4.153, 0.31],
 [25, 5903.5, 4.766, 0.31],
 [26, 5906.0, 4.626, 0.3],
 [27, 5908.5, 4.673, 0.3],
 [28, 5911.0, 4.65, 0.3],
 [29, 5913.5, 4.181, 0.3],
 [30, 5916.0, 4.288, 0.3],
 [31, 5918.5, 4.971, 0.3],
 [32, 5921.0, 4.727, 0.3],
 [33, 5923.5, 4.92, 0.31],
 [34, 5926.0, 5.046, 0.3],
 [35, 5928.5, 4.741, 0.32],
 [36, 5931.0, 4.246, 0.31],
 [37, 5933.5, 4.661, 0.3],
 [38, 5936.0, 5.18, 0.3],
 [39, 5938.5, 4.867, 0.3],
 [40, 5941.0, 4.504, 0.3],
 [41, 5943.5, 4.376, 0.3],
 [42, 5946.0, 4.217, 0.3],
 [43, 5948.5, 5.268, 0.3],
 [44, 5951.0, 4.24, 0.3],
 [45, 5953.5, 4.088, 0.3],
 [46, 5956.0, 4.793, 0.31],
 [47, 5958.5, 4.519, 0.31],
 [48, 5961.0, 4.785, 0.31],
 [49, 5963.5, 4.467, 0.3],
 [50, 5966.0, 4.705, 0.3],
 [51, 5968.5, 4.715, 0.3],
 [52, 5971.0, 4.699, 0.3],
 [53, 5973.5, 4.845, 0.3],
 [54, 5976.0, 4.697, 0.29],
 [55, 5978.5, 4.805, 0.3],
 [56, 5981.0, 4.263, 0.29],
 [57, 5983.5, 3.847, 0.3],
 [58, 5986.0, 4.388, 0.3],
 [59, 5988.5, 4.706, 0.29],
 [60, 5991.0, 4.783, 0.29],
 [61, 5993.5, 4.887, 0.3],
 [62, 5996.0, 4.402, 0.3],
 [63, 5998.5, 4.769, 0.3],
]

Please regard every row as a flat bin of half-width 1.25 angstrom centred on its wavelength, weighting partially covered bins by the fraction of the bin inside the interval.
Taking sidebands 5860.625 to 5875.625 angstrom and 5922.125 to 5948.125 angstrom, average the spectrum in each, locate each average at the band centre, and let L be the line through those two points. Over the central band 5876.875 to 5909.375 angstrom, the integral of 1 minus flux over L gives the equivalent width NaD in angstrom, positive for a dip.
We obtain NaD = 2.4 angstrom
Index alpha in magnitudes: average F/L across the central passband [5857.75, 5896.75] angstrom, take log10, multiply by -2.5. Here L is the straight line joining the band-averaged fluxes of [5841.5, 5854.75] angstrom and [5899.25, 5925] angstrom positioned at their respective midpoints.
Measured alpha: 0.05 mag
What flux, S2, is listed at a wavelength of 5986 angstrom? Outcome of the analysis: 4.388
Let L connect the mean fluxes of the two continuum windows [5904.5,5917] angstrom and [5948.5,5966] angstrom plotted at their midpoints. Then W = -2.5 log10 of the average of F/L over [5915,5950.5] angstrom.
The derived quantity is -0.044 mag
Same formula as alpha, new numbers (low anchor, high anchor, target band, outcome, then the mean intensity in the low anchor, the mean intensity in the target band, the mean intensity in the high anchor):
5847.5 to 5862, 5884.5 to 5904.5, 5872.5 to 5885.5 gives -0.06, 4.74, 4.68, 4.22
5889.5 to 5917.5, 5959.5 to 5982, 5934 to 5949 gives -0.05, 4.3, 4.7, 4.67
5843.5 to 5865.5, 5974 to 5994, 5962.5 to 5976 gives -0.03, 4.72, 4.69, 4.55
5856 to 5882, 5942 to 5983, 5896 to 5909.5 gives 0.06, 4.65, 4.37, 4.58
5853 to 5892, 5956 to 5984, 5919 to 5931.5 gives -0.05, 4.55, 4.78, 4.61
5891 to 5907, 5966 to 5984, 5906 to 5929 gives -0.09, 4.24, 4.68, 4.59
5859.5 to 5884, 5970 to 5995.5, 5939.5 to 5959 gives 0.02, 4.65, 4.5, 4.59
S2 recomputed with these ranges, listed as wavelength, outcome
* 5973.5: 4.845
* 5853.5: 4.655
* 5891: 3.654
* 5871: 4.451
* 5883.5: 4.407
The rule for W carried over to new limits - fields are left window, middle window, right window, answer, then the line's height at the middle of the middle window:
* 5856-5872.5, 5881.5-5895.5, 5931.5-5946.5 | 0.080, 4.6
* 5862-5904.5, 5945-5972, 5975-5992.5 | -0.025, 4.49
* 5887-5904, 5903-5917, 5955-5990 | -0.068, 4.25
